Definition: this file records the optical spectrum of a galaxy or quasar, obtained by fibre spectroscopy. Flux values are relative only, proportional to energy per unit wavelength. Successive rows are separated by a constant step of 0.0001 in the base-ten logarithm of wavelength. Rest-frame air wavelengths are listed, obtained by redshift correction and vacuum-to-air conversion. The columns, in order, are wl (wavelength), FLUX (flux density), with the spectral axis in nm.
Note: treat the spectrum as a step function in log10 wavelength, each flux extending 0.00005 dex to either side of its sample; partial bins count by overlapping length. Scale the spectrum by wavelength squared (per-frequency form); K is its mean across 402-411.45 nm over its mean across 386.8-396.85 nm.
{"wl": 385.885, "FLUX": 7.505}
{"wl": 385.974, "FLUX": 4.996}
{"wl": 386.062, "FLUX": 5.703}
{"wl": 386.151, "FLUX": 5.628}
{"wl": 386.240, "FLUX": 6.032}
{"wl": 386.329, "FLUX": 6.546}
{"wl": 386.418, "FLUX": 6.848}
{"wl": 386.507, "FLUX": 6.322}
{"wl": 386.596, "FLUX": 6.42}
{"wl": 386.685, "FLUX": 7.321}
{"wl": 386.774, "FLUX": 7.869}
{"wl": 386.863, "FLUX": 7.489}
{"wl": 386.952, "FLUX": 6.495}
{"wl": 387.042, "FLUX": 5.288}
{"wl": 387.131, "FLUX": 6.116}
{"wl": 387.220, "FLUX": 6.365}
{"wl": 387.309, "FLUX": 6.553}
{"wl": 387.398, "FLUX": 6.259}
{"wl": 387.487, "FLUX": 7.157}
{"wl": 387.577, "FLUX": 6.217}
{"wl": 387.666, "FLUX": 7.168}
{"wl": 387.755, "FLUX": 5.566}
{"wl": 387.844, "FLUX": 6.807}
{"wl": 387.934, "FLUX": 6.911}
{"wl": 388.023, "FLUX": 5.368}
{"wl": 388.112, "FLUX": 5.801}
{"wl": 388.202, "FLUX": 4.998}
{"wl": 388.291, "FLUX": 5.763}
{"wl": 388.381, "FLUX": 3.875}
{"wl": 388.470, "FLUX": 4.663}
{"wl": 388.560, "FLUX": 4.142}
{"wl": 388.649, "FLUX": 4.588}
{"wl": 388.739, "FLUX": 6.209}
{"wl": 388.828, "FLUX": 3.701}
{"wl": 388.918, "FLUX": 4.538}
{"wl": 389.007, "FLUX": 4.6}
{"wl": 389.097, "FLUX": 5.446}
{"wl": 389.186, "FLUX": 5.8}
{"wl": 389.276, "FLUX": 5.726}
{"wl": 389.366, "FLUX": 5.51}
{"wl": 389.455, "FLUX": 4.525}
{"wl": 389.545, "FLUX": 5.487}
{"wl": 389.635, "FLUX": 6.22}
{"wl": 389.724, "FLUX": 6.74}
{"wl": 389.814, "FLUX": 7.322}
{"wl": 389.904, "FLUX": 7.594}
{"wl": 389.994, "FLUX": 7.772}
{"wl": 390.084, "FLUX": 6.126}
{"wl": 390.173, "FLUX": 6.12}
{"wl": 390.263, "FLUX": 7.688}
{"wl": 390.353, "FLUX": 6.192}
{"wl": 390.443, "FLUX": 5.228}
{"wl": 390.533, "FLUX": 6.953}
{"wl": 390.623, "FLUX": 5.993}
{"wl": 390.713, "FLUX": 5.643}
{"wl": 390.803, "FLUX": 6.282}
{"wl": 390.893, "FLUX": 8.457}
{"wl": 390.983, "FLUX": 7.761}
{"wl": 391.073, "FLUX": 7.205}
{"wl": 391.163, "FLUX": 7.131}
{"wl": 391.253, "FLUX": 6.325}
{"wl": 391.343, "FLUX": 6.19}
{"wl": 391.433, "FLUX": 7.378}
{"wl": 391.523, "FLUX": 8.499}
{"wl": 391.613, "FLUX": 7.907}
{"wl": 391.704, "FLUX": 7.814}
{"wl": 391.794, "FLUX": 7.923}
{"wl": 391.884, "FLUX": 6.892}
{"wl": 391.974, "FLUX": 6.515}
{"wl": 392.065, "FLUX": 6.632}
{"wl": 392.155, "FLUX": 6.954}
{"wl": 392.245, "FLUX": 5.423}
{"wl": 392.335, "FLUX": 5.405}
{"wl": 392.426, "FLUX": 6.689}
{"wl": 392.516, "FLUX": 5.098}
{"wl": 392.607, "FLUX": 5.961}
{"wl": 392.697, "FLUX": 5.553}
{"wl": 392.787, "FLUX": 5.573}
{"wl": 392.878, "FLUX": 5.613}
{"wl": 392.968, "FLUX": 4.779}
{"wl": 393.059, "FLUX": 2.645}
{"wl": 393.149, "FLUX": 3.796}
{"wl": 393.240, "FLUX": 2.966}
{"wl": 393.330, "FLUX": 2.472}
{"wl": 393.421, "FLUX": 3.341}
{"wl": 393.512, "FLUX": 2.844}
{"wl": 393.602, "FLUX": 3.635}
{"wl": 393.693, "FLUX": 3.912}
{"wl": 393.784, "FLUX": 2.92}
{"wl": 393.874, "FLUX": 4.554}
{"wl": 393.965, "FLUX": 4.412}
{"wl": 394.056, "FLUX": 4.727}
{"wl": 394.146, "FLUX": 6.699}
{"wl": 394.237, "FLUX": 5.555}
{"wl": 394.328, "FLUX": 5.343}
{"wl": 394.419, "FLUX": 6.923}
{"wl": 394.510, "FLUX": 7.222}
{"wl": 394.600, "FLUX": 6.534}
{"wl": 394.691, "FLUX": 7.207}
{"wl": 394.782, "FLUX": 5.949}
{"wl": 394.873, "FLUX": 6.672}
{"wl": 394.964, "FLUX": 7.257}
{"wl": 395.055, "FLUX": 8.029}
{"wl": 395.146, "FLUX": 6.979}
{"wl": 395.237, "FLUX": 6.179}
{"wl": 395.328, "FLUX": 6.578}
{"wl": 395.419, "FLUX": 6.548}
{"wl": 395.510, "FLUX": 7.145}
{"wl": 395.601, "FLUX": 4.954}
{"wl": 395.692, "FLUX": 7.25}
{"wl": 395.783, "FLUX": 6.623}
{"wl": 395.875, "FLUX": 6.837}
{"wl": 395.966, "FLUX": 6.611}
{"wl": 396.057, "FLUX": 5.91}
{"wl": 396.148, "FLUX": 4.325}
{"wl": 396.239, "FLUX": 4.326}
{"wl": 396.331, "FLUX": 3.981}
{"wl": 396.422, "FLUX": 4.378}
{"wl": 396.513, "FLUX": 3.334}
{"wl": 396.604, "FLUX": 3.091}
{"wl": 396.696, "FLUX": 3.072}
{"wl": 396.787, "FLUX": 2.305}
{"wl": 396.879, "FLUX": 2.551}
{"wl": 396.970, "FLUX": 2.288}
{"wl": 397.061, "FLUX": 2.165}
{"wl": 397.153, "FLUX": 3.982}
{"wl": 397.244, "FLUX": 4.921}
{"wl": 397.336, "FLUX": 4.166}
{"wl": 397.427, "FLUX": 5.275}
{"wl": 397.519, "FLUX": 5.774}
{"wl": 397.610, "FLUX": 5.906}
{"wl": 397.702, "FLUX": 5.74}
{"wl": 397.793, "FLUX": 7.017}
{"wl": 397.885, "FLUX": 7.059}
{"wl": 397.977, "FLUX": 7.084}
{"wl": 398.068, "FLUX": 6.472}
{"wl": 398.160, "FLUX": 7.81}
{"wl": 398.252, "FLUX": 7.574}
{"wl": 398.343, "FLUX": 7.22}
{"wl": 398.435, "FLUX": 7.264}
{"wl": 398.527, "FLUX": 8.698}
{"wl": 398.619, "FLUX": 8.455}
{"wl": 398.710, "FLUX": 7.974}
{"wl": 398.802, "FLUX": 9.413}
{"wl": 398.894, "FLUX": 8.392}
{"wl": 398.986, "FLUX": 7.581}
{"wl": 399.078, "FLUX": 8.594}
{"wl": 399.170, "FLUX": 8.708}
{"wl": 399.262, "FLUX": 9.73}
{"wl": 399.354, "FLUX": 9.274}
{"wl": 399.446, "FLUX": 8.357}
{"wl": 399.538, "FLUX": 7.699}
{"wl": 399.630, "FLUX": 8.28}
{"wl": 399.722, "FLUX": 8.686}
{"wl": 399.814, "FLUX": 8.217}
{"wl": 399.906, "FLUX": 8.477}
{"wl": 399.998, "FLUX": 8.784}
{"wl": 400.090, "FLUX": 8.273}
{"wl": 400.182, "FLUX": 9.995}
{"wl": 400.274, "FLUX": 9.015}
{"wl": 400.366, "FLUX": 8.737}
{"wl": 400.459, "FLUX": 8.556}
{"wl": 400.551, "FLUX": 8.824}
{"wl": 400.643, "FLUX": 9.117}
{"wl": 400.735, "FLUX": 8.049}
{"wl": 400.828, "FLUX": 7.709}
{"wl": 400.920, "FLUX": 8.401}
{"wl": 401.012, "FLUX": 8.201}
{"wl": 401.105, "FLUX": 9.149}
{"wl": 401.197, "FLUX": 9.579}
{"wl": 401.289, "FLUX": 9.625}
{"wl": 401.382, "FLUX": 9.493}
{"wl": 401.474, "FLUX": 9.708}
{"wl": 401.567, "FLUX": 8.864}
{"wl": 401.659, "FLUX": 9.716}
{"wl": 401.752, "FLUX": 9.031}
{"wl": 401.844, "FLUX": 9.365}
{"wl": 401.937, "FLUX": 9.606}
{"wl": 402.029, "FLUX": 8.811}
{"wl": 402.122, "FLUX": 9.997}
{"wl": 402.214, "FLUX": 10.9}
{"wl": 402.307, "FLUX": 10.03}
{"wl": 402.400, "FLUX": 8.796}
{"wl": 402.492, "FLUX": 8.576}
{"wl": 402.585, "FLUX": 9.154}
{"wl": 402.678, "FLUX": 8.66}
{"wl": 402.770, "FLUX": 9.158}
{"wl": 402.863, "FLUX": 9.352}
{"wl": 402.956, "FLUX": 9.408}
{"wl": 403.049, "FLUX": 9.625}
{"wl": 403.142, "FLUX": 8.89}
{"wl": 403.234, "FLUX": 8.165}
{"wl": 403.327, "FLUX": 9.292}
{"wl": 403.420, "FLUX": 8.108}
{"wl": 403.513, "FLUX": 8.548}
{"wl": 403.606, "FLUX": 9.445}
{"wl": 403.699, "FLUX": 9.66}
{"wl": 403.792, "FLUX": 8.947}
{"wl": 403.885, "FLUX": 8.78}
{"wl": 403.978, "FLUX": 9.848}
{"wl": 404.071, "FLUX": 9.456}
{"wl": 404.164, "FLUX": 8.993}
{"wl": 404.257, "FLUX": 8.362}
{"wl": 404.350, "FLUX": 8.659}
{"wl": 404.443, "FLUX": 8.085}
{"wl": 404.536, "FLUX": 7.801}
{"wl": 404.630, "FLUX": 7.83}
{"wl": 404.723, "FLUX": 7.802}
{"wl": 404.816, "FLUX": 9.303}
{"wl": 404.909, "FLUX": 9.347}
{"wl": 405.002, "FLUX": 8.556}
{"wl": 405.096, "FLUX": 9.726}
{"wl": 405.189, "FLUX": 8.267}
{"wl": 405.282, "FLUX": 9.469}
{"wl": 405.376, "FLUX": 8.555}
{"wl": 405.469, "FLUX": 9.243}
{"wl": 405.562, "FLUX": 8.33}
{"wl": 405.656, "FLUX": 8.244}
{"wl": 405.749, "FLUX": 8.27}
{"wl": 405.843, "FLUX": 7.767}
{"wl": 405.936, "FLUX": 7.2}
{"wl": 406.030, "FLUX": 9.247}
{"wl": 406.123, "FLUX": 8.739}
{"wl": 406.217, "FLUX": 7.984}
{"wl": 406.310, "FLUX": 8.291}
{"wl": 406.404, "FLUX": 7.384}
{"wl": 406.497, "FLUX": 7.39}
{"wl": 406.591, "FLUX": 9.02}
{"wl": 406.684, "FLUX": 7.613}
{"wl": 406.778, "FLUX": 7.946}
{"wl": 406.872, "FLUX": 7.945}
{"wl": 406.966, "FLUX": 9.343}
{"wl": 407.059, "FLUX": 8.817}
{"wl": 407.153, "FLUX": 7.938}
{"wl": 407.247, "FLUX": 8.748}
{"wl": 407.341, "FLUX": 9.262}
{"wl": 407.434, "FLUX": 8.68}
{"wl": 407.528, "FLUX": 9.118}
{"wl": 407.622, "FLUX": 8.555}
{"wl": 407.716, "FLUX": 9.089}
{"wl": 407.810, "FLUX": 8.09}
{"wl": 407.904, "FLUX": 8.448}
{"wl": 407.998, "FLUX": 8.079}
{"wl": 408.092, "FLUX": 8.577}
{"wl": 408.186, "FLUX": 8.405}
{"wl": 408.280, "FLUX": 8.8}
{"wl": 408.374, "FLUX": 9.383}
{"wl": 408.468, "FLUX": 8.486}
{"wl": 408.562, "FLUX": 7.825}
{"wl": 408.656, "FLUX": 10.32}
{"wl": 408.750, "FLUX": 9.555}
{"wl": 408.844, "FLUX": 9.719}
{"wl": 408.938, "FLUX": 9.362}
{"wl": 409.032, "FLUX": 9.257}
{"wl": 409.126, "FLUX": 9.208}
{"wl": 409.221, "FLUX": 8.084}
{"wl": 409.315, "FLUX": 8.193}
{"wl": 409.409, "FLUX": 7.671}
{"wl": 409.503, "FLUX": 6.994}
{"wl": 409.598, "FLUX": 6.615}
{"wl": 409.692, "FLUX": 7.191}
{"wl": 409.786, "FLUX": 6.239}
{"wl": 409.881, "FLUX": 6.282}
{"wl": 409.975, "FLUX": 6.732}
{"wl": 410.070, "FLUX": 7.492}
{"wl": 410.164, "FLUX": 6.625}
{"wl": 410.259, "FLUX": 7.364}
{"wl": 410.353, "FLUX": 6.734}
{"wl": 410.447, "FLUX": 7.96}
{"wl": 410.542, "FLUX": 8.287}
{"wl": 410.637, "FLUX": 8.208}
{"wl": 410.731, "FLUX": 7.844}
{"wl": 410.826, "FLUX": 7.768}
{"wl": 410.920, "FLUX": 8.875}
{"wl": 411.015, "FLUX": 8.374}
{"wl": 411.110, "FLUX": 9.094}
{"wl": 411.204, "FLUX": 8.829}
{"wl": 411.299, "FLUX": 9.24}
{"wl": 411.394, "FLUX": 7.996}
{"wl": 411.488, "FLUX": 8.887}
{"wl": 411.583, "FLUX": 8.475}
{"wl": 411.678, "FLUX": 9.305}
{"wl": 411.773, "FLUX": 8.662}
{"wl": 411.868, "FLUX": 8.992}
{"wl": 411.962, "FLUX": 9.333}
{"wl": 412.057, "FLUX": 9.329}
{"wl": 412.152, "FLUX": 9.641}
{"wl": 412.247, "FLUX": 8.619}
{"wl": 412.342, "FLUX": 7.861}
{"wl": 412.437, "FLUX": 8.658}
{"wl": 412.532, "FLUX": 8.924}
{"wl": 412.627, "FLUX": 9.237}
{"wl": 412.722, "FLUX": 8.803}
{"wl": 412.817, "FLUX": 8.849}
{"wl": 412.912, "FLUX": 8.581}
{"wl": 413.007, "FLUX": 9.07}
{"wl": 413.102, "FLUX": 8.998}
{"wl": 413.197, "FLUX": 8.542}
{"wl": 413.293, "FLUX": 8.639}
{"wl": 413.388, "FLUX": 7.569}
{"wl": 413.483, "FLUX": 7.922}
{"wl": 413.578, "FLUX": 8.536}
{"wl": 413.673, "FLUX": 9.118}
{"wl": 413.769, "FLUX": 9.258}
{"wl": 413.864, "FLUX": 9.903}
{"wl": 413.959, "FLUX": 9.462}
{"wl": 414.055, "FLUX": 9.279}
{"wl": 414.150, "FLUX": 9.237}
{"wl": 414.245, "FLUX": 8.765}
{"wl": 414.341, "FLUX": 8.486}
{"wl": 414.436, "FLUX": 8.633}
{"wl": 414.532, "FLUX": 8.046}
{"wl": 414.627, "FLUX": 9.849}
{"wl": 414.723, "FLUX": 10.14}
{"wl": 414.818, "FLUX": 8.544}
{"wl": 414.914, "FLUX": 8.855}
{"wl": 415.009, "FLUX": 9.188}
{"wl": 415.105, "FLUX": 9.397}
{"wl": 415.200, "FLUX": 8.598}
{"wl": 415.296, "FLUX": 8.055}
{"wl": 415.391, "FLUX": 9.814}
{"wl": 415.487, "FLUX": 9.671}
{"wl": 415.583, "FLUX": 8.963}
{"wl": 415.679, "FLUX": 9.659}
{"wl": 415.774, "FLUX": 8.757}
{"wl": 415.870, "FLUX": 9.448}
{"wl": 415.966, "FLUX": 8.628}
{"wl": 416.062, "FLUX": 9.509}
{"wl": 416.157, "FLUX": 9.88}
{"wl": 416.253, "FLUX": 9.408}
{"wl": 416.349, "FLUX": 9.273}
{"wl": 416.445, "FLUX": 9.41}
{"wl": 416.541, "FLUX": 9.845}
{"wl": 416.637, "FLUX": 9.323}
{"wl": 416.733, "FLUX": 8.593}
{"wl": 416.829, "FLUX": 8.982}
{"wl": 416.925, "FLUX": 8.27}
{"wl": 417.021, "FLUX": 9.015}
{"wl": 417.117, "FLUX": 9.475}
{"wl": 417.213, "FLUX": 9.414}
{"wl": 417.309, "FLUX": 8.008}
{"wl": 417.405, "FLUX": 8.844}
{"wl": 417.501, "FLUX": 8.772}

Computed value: 1.6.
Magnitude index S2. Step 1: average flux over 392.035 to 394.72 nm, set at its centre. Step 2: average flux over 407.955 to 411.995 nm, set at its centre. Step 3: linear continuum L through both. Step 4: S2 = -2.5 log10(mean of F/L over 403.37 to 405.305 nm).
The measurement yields -0.22 mag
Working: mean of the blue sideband 5.03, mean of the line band 8.8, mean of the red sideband 8.26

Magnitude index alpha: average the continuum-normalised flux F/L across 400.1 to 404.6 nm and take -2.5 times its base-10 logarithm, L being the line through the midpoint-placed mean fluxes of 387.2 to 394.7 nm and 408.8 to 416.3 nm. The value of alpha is -0.23 mag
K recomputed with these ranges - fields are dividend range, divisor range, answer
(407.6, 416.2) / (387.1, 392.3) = 1.54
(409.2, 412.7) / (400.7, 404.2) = 0.93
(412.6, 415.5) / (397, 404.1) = 1.15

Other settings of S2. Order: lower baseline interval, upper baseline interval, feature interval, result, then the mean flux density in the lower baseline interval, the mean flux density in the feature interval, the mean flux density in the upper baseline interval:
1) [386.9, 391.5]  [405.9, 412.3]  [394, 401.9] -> 0.02 mag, 6.09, 7.02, 8.35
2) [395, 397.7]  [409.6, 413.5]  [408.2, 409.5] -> -0.15 mag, 5.03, 8.84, 8.28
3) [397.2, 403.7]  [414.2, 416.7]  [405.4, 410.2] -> 0.06 mag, 8.42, 8.28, 9.15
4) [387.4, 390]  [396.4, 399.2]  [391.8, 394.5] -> 0.16 mag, 5.71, 5.03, 5.95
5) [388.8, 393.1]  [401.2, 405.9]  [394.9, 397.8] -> 0.39 mag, 6.25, 5.16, 8.99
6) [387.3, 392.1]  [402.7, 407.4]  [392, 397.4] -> 0.35 mag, 6.26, 5.09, 8.64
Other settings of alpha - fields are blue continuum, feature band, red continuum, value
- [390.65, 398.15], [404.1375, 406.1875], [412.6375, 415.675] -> -0.15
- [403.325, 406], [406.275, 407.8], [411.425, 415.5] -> 0.04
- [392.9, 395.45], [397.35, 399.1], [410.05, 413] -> -0.20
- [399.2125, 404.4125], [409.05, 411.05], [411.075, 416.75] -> 0.19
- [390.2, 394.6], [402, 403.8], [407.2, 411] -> -0.25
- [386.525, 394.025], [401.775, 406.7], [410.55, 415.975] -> -0.15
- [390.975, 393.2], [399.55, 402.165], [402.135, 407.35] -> -0.12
